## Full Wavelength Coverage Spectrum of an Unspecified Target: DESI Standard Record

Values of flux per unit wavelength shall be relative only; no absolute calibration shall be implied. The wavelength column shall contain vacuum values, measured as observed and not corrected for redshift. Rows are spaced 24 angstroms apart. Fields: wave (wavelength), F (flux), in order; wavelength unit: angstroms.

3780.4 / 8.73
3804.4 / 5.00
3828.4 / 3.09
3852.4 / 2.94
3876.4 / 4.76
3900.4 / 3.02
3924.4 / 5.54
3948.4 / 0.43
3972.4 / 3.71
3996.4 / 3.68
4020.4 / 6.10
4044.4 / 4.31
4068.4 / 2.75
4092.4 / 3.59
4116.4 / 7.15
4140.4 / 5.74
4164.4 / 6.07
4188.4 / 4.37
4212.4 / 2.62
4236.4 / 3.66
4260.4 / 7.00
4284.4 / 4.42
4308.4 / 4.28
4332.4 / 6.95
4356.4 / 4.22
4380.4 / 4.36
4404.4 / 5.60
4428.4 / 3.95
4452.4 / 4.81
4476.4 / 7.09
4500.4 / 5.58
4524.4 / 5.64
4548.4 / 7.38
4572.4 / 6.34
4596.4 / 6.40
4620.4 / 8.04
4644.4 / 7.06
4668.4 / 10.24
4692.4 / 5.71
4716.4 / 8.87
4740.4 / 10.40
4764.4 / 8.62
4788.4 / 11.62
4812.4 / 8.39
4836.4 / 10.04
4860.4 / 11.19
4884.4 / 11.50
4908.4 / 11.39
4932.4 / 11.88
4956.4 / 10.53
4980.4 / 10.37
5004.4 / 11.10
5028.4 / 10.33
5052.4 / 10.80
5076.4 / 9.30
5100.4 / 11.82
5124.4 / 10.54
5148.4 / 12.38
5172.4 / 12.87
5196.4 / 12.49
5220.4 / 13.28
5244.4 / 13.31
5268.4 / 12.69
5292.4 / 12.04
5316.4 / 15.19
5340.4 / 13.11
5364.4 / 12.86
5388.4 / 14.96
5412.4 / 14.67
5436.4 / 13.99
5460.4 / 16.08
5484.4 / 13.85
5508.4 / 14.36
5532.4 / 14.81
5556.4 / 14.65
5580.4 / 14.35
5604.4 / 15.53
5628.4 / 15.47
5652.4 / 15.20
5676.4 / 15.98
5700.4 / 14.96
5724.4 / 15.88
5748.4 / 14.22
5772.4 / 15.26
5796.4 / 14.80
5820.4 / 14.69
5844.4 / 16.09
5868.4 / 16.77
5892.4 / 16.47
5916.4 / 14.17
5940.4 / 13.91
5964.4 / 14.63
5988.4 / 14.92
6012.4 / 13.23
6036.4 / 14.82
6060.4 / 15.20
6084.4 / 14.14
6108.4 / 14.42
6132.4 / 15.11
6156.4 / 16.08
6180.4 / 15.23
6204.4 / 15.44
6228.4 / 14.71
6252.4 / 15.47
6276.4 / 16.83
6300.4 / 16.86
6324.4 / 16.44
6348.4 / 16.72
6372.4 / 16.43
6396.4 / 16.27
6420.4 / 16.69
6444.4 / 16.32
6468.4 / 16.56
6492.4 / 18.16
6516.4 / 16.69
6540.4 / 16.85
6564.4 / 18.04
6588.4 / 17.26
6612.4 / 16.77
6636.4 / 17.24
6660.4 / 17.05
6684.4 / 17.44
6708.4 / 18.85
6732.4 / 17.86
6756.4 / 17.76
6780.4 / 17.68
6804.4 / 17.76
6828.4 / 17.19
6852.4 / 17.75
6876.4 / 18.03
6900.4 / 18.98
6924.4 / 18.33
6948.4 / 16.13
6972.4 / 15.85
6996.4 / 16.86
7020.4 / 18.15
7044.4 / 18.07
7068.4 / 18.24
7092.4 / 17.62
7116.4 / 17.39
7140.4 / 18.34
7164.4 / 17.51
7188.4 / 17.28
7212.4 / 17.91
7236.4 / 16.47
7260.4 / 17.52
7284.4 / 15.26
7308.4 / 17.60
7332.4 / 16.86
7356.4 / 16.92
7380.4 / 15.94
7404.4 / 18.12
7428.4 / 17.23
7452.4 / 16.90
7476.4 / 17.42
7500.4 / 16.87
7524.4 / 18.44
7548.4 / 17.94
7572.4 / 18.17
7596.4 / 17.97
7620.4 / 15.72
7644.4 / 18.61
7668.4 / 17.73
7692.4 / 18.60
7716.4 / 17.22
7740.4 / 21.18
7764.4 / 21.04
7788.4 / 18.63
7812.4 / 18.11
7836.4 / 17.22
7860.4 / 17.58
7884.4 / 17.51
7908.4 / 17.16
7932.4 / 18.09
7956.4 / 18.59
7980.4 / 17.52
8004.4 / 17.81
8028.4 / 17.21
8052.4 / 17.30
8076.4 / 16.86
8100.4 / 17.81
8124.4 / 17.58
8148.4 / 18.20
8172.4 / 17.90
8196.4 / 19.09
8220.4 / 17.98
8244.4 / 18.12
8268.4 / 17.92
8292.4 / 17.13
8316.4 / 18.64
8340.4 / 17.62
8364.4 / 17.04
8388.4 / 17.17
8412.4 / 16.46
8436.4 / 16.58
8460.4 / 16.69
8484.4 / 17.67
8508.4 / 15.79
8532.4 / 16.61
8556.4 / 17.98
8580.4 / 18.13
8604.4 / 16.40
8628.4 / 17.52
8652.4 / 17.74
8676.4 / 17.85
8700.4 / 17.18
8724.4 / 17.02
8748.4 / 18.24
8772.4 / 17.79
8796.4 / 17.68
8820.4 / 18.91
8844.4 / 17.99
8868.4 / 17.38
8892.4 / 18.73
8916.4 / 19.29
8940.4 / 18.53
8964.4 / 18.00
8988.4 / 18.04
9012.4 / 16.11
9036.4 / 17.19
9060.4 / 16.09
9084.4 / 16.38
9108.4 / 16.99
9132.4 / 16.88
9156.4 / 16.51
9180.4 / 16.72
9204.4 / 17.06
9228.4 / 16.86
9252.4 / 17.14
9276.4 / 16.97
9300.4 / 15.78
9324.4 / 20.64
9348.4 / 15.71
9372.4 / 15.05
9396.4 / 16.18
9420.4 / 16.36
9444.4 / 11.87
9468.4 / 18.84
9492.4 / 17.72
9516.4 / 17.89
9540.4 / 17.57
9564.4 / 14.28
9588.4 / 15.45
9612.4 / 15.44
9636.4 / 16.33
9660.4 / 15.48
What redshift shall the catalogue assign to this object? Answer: 0.18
